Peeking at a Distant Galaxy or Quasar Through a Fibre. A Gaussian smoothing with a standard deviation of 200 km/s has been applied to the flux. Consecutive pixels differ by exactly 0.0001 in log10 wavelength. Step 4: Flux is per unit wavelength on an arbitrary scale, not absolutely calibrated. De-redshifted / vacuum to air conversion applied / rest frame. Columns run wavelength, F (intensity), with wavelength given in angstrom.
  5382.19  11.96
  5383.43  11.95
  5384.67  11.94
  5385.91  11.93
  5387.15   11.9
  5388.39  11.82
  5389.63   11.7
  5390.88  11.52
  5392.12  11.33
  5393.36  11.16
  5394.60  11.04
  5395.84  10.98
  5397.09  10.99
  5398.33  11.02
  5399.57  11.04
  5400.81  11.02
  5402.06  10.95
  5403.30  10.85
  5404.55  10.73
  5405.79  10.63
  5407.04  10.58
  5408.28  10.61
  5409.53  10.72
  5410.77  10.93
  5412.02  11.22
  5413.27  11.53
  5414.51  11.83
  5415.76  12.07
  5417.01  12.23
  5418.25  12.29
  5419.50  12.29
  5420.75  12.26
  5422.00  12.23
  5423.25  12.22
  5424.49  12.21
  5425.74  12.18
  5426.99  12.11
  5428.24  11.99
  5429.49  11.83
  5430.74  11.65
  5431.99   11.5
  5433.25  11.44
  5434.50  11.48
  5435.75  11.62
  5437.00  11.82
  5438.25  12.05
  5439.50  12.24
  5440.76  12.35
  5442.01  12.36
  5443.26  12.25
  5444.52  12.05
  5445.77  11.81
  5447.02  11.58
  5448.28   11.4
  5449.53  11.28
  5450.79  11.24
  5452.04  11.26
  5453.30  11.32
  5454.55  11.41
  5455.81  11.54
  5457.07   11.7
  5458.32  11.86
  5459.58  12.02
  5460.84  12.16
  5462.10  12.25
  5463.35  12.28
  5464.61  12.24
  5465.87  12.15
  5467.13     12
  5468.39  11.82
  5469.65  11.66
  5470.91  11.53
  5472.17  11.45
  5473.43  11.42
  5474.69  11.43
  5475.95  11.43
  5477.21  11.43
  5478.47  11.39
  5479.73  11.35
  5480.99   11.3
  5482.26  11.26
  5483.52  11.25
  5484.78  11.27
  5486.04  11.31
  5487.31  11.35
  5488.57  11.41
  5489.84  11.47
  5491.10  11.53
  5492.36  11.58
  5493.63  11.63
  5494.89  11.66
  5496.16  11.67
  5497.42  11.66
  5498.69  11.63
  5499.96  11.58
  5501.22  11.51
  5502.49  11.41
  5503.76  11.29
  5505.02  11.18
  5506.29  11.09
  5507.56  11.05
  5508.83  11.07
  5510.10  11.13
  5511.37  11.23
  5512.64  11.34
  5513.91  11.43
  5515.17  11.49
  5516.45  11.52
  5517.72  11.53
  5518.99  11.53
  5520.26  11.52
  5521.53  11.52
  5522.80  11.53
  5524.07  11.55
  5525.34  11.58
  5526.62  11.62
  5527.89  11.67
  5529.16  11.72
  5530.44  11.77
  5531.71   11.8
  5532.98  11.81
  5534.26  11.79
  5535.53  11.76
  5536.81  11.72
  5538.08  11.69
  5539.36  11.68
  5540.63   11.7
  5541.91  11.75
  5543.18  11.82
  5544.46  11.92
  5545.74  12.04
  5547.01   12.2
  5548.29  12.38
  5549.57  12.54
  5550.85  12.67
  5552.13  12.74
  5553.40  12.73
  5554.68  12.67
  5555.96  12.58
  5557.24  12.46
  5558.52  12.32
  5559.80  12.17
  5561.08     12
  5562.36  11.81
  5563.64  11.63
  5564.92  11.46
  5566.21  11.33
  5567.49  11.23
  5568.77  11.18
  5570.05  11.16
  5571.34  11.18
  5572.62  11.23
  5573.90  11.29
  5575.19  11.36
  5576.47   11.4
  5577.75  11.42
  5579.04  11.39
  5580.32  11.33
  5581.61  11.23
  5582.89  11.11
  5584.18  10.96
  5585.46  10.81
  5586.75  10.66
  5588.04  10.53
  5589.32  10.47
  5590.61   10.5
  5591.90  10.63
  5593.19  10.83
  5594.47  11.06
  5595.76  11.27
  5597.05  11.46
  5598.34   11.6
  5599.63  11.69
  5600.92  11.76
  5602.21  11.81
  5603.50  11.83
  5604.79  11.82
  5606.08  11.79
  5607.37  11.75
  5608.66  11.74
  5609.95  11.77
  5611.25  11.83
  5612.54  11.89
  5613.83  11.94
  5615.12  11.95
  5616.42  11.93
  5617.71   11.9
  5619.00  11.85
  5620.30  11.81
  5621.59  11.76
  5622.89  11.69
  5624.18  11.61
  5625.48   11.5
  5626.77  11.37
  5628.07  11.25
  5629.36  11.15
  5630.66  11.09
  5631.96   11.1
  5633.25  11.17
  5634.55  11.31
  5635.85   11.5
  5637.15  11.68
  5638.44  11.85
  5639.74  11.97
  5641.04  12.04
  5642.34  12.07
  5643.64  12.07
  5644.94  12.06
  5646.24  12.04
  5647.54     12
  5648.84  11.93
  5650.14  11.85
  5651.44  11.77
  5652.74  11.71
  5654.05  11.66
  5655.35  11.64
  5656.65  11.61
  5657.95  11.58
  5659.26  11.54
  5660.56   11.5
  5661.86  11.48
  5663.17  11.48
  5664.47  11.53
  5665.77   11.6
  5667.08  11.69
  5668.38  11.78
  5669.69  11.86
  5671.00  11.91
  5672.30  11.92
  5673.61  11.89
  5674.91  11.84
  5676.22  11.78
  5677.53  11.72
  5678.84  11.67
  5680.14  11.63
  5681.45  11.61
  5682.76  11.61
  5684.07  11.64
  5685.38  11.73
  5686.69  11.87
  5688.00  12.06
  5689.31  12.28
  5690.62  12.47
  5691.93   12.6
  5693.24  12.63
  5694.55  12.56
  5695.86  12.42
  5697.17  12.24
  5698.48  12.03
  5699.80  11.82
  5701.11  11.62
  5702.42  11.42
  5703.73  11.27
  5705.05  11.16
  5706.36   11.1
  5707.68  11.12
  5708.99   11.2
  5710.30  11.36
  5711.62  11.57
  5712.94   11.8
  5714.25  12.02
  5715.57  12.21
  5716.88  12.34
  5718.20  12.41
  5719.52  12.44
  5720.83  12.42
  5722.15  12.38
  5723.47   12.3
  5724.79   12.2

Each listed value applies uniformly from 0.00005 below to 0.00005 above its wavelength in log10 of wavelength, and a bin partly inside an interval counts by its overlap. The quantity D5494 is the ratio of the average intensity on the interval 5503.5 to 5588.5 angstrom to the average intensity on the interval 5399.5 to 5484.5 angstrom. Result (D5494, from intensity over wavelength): 1.00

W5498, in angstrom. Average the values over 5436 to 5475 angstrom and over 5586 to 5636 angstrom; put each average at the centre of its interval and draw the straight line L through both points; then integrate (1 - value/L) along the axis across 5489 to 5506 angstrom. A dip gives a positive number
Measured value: 0.3 angstrom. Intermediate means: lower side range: 11.8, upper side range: 11.4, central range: 11.5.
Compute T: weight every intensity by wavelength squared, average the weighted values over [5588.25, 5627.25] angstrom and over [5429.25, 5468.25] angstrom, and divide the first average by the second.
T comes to 1.0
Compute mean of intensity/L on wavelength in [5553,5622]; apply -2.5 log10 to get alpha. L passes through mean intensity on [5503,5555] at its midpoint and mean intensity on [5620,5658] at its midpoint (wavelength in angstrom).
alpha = 0.01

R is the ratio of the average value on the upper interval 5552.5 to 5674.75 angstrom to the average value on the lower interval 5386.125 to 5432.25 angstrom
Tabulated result 1.0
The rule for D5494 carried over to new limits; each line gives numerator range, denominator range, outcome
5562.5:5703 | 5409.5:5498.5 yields 0.99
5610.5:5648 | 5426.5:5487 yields 1.00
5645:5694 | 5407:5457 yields 1.01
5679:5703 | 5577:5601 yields 1.08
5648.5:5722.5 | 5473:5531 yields 1.03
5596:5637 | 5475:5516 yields 1.02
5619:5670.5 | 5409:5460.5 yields 0.99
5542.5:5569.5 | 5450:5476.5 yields 1.03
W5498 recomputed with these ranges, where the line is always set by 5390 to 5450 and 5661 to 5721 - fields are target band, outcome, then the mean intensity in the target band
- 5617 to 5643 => 0.4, 11.6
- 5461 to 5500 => 0.1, 11.6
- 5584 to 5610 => 1.1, 11.3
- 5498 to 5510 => 0.4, 11.3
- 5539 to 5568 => -0.9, 12.1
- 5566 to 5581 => 0.6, 11.3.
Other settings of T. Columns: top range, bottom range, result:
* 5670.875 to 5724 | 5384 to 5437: 1.15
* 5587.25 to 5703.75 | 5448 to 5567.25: 1.05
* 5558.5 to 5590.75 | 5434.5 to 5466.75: 0.99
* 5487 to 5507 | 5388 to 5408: 1.08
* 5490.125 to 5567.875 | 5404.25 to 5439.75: 1.04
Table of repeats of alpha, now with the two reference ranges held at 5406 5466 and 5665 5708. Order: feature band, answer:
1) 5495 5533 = 0.029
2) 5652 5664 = 0.024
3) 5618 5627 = 0.013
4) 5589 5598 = 0.085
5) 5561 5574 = 0.039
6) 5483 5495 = 0.032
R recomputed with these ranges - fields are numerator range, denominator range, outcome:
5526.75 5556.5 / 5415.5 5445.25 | 1.00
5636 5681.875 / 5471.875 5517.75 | 1.03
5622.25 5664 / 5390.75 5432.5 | 1.01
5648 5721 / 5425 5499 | 1.01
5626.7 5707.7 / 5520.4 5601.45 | 1.01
